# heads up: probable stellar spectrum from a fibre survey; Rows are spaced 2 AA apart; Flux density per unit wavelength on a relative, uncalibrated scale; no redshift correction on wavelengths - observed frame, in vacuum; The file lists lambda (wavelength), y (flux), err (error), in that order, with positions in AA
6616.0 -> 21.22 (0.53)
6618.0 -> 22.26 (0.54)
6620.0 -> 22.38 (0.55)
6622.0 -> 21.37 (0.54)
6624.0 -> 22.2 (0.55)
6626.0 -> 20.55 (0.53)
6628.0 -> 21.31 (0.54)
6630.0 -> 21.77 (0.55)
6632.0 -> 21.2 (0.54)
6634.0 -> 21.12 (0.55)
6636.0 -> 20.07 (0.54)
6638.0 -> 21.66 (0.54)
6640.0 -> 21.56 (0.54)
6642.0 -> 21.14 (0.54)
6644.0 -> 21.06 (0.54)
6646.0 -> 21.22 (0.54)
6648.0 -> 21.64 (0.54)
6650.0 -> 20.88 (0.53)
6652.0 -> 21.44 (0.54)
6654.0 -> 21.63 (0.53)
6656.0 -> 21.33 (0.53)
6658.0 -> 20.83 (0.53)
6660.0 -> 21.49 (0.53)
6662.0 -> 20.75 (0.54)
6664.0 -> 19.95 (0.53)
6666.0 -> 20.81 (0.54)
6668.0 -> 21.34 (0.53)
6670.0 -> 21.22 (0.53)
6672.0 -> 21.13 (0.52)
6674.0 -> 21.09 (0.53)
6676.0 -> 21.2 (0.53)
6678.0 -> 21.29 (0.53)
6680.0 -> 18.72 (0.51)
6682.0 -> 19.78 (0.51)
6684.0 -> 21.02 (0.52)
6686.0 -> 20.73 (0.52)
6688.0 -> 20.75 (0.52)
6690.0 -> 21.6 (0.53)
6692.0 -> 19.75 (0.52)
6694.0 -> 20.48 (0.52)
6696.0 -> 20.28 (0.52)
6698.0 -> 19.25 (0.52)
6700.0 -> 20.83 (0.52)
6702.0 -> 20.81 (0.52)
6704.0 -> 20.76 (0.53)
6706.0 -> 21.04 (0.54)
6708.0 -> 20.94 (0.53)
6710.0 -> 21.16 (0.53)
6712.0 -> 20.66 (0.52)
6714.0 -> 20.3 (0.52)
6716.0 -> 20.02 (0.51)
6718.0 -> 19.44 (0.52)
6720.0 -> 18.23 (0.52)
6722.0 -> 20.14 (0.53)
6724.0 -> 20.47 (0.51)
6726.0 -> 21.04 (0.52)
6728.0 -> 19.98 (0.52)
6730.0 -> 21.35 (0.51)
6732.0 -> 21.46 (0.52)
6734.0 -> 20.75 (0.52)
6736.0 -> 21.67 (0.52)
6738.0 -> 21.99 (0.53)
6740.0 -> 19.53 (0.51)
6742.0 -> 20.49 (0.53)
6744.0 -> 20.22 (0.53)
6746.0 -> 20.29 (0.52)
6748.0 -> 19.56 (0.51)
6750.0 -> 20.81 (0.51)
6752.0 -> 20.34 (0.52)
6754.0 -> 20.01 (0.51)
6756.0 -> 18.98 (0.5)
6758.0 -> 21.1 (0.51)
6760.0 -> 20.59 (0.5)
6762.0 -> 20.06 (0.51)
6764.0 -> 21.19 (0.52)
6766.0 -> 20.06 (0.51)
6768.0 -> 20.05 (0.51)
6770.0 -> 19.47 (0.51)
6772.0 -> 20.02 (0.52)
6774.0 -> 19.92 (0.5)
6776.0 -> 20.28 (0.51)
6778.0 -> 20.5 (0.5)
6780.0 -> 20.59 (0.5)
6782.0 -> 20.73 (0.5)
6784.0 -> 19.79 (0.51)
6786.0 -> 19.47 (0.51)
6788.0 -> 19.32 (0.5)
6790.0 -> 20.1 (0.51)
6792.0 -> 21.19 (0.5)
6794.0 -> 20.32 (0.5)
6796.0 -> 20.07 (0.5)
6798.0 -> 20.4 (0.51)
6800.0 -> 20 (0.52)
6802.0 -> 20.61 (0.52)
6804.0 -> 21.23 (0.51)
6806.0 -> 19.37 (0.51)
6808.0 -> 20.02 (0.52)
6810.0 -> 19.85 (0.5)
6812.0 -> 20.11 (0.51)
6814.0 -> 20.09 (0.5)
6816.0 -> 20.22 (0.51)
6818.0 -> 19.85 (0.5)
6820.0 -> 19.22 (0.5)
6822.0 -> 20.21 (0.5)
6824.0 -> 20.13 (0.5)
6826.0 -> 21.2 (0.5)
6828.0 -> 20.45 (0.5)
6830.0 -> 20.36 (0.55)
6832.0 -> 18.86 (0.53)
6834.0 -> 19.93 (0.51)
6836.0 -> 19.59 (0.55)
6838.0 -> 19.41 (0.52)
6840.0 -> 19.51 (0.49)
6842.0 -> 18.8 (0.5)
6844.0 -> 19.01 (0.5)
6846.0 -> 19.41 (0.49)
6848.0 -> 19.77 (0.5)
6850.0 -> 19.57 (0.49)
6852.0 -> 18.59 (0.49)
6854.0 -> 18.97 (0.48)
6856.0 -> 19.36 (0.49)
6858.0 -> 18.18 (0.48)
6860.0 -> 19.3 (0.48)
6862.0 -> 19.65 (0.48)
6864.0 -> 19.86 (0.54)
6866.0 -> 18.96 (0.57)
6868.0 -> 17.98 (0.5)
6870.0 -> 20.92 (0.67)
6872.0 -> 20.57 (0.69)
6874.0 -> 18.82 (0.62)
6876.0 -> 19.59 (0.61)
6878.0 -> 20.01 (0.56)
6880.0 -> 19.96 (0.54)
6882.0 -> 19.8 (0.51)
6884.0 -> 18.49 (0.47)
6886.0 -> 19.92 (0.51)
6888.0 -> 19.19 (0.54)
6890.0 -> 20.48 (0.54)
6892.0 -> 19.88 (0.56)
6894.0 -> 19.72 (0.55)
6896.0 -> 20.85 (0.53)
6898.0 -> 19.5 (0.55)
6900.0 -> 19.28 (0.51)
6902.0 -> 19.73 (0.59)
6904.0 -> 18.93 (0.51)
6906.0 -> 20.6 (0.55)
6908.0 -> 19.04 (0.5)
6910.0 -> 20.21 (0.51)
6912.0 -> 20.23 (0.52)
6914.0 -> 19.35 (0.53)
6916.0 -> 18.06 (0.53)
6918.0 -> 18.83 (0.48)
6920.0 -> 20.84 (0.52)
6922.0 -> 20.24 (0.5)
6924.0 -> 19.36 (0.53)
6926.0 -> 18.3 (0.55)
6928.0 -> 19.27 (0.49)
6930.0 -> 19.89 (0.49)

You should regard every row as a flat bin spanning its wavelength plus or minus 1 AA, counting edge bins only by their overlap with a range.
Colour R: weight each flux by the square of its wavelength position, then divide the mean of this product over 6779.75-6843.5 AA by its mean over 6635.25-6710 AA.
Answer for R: 1.0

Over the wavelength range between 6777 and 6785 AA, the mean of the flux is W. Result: 20.4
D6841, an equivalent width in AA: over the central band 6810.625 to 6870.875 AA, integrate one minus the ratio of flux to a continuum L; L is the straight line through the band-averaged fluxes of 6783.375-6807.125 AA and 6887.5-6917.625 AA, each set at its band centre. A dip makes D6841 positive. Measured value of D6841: 1.1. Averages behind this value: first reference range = 20.2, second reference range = 19.7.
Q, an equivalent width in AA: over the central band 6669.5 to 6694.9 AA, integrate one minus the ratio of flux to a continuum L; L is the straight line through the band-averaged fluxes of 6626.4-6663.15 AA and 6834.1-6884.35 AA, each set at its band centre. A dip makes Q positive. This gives 0.28 AA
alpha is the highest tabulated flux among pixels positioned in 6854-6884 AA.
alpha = 20.92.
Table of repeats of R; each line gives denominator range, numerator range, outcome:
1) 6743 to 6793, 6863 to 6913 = 1.01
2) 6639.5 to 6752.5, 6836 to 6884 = 0.98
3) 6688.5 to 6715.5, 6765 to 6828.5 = 1.01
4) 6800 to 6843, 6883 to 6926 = 1.01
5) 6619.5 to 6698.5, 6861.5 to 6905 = 1.00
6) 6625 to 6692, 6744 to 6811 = 1.00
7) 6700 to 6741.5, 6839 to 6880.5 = 0.98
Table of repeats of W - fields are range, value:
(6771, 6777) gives 20.1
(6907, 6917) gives 19.4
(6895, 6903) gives 19.8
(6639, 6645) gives 21.3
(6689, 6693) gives 20.7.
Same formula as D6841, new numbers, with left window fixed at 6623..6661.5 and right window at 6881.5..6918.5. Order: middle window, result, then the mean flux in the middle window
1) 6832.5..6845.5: 0.4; 19.4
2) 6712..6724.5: 0.6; 19.8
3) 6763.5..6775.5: 0.2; 20.1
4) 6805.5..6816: 0.1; 19.9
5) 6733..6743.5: -0.1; 20.9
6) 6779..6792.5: 0.1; 20.1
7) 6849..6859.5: 0.5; 19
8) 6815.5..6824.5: 0.1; 19.9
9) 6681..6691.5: 0.1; 20.7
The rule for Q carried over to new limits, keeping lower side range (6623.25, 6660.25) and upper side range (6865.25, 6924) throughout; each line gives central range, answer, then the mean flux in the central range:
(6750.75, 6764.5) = 0.1 AA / 20.3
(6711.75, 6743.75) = 0.4 AA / 20.5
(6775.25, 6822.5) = 0.3 AA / 20.1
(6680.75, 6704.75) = 0.5 AA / 20.5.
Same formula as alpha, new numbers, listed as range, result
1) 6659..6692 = 21.6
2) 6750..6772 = 21.19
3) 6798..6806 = 21.23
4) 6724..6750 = 21.99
